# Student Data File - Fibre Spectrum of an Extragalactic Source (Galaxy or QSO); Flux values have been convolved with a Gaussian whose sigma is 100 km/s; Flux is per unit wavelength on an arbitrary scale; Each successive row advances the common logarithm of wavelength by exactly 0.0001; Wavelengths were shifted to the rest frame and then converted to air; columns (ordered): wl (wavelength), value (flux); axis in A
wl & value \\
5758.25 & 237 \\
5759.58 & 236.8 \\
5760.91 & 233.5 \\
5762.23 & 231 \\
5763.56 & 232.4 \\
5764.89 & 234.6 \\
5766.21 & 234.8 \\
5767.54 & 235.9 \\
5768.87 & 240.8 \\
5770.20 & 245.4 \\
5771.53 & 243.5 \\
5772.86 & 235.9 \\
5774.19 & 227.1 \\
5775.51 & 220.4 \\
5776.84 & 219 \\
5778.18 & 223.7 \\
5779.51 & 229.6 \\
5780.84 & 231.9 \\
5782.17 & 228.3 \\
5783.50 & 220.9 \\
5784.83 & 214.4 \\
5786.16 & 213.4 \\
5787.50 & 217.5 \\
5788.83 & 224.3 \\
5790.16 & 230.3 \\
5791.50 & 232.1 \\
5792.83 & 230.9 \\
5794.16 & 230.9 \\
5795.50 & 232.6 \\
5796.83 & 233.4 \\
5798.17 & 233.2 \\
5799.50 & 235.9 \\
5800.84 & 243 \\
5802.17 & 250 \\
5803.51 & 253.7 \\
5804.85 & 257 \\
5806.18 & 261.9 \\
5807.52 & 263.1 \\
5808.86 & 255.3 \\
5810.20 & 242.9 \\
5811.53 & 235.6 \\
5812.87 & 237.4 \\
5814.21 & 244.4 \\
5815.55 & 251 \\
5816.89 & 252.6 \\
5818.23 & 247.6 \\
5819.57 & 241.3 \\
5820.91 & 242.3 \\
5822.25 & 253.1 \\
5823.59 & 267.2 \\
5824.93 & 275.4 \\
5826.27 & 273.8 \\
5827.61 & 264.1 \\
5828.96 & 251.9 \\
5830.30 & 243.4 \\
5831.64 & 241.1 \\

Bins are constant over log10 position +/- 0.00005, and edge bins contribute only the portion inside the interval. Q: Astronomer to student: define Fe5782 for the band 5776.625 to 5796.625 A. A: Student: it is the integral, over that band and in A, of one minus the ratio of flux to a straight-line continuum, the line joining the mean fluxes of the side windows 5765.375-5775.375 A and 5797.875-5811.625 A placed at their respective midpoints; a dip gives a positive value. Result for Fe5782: 1.4 A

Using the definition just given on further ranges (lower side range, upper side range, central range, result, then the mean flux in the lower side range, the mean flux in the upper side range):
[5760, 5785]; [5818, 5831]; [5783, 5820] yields 1.0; 231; 256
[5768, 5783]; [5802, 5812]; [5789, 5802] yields 0.6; 231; 253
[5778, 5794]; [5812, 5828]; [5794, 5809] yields -0.5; 225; 254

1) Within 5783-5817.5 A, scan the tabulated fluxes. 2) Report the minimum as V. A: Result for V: 213.4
